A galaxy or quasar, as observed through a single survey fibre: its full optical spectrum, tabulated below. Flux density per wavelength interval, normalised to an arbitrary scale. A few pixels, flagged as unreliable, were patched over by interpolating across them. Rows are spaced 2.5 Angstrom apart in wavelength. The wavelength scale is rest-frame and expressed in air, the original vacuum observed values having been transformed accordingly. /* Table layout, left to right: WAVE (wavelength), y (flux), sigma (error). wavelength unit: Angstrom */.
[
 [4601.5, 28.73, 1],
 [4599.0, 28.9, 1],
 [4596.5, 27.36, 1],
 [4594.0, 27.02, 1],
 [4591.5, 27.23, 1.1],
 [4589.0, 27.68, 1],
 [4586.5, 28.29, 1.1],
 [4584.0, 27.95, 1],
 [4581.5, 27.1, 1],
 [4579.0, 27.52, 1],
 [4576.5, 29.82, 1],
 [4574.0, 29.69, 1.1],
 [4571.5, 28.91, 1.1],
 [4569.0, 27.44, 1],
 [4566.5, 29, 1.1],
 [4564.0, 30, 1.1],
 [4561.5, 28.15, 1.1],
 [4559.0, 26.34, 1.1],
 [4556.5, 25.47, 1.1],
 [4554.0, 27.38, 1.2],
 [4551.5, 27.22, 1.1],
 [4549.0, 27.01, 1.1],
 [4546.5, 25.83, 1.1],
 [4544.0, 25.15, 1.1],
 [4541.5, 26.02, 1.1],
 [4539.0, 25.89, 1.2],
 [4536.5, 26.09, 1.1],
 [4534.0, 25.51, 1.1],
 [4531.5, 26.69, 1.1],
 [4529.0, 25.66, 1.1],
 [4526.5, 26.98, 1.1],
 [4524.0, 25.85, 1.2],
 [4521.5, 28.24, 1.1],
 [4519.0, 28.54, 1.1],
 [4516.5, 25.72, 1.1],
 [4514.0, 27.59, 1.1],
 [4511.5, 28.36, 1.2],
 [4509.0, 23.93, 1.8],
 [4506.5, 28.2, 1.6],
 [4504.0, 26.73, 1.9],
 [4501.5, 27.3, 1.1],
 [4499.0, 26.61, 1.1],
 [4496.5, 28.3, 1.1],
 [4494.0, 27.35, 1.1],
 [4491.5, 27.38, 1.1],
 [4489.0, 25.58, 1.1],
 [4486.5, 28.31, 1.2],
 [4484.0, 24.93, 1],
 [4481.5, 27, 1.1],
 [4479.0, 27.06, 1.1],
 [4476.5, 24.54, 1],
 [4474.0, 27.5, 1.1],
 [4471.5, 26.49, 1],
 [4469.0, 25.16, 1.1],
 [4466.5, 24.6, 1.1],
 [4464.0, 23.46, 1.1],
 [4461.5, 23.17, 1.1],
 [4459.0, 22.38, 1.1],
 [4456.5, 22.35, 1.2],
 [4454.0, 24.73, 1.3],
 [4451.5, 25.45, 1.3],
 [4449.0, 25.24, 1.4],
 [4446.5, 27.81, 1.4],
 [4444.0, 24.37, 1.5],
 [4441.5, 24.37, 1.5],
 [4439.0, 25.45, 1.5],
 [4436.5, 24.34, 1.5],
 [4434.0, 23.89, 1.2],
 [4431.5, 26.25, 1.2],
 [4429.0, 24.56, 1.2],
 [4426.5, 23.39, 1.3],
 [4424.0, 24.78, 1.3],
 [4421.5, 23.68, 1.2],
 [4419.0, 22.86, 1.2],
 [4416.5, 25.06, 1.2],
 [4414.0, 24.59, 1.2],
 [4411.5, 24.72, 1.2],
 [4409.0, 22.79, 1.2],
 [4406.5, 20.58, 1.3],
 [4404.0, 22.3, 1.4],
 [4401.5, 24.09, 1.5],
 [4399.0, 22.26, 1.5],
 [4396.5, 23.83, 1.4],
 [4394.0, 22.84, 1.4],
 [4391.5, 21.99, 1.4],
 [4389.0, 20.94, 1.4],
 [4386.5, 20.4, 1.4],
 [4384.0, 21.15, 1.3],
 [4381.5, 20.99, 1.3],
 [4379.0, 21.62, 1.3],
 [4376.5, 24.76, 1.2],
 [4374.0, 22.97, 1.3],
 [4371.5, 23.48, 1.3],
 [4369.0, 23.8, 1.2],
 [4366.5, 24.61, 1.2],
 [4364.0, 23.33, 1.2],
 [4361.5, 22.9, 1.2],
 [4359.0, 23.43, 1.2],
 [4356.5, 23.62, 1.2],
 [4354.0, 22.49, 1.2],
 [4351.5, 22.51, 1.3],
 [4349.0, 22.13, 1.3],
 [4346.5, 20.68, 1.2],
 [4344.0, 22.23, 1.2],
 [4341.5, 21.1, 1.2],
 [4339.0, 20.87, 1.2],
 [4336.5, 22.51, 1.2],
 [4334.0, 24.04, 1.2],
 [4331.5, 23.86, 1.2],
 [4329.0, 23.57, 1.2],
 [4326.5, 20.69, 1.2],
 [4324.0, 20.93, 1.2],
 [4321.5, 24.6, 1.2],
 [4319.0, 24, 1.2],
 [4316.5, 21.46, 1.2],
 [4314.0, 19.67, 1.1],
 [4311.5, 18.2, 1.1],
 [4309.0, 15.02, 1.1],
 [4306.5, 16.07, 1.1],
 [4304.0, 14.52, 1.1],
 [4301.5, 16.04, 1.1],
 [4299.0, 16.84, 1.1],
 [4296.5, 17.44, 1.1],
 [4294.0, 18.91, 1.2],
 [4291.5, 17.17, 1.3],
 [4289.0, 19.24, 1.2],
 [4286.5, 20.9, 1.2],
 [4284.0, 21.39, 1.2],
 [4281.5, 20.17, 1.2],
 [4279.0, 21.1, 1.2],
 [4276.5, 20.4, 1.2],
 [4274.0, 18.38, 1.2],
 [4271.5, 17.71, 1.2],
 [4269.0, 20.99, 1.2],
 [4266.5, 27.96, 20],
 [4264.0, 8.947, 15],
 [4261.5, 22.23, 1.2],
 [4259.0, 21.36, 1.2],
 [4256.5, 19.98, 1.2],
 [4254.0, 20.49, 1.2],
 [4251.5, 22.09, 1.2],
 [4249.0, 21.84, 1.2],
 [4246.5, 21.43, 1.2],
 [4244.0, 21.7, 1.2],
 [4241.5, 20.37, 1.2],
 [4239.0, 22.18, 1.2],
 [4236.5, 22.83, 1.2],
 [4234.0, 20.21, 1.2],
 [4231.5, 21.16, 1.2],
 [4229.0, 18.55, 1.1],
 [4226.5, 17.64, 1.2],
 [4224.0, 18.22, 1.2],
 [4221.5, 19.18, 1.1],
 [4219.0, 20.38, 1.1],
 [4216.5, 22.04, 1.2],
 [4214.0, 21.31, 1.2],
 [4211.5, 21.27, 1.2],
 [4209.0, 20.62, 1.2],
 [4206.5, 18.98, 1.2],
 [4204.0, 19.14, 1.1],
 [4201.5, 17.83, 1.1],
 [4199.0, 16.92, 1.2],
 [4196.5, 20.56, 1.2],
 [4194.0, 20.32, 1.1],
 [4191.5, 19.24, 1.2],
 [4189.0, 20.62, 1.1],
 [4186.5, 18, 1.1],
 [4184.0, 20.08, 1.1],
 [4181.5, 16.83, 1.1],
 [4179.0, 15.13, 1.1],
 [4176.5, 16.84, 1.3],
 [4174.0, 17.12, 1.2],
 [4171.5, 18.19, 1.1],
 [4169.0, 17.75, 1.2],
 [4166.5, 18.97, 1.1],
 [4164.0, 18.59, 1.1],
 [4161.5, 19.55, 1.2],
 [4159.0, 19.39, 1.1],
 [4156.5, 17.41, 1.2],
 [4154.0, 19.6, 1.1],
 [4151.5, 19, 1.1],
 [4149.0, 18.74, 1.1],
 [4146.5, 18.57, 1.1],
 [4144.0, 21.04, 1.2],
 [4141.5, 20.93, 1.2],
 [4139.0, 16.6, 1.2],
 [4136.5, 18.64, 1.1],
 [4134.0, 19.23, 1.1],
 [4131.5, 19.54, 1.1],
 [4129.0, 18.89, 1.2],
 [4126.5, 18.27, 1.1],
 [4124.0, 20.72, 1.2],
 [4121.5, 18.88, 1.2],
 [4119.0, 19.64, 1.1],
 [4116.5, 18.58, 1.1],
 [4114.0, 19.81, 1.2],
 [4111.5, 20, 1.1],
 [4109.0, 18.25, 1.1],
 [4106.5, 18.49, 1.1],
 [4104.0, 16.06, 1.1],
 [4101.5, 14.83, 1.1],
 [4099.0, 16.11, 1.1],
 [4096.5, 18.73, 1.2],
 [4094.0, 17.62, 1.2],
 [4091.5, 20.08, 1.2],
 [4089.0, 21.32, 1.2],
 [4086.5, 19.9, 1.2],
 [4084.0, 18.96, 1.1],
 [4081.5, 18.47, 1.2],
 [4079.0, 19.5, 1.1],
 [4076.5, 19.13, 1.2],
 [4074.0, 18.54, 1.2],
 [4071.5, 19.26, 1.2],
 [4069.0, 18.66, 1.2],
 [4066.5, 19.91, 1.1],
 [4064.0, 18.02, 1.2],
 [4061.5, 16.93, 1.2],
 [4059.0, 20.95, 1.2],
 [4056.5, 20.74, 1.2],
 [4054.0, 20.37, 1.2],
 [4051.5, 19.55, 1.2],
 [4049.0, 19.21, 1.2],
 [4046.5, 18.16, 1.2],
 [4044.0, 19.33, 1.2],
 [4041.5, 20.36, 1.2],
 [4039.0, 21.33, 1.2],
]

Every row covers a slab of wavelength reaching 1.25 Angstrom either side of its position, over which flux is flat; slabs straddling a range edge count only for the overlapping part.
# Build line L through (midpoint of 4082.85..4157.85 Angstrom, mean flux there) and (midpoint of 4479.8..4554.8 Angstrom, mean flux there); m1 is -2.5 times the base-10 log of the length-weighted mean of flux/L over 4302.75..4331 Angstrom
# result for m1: 0.14 mag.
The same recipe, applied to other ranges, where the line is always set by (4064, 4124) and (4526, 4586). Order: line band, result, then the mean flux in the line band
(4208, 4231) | 0.06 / 19.9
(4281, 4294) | 0.14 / 19.7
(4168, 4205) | 0.12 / 18.3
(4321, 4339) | 0.02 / 22.7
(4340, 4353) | 0.08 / 21.7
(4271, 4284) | 0.12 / 19.8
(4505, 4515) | -0.03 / 27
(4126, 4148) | 0.02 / 19.1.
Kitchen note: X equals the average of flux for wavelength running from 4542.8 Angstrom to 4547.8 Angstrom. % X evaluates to 25.5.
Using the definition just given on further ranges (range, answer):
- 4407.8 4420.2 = 24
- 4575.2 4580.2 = 28.7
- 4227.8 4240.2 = 21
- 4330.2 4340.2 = 22.8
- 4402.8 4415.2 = 23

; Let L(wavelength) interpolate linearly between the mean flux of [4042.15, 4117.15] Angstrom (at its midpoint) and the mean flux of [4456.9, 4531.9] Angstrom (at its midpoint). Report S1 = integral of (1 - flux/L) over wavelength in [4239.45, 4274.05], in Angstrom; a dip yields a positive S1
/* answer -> 2.4 Angstrom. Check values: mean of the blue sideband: 18.9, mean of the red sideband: 26.3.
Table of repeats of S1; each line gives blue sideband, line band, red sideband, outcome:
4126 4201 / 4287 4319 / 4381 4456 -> 5.3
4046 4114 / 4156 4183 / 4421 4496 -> 3.3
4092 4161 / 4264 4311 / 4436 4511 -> 7.0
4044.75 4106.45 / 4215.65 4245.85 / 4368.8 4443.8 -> 0.8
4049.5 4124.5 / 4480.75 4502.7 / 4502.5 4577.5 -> -0.6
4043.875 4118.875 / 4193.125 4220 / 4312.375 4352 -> 0.7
